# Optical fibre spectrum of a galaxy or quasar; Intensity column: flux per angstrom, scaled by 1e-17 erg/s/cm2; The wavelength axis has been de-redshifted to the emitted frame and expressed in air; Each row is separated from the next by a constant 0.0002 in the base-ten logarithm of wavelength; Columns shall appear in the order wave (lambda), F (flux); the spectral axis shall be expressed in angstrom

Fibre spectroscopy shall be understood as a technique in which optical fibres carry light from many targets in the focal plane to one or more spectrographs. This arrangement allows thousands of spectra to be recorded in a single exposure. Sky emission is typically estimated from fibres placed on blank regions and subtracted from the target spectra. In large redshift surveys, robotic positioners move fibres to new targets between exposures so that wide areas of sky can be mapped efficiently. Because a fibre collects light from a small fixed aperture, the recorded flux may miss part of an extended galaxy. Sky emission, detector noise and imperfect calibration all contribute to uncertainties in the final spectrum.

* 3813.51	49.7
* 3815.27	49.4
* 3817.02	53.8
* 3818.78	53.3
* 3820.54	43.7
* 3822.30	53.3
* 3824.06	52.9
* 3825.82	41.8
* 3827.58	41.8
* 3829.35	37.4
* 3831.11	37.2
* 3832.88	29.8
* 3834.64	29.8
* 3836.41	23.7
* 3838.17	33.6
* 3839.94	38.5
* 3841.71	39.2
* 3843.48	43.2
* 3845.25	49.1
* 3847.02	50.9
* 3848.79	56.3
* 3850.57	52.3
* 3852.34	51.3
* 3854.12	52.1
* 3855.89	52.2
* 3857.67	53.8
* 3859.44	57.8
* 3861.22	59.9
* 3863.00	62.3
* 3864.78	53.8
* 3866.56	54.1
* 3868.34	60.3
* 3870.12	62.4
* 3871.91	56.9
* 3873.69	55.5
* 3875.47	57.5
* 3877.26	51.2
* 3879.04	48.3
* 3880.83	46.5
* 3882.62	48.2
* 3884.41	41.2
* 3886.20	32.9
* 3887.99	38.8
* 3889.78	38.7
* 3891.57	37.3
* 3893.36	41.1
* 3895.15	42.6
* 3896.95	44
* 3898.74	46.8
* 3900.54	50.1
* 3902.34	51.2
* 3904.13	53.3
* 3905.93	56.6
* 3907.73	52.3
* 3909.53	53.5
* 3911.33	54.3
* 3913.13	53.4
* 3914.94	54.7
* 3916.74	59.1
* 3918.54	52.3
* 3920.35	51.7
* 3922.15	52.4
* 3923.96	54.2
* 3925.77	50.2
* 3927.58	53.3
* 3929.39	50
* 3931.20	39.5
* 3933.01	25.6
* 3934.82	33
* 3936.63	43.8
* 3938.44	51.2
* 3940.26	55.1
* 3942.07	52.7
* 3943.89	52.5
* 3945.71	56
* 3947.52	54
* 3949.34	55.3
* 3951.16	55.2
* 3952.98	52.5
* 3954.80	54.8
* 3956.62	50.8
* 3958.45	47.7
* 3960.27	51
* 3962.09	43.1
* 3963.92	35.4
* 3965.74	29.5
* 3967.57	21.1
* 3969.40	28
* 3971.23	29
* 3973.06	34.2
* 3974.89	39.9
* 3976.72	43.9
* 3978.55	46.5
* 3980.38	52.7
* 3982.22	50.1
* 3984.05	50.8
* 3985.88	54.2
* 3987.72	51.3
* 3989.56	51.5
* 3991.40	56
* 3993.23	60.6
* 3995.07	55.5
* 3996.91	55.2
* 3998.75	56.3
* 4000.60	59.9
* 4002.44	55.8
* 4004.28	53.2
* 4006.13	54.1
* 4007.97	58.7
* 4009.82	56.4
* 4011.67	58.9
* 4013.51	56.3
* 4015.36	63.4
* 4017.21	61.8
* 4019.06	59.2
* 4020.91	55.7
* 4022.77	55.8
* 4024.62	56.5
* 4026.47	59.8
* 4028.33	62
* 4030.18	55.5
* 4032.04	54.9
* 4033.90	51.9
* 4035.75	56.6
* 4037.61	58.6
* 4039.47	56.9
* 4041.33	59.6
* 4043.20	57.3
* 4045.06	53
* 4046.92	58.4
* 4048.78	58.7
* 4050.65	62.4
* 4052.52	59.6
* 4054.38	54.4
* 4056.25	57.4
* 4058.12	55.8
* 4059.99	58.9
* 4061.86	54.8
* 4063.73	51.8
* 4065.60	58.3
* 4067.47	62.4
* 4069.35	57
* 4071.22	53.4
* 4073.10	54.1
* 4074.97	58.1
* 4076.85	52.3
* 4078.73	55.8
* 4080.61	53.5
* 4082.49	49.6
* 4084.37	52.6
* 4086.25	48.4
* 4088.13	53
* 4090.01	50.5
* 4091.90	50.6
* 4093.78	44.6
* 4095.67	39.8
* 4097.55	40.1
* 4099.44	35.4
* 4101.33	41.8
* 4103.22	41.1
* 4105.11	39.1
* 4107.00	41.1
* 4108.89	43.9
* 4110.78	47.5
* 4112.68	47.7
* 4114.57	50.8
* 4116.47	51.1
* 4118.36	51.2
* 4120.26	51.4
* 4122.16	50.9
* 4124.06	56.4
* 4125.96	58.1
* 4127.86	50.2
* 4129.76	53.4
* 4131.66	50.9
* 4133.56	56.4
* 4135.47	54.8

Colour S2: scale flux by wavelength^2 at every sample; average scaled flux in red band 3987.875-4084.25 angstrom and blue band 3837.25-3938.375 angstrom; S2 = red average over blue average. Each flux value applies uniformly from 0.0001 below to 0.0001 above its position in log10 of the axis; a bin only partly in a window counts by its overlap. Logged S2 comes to 1.2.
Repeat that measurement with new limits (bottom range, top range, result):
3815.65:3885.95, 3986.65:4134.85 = 1.23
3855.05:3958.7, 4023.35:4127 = 1.13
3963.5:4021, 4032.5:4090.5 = 1.15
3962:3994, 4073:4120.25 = 1.17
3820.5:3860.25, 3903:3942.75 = 1.18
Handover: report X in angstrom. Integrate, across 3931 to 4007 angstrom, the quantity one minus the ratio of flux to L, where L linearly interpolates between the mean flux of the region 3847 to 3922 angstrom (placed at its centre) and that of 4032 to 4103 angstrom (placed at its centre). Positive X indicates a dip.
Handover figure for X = 6.6 angstrom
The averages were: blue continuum 51.2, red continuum 53.3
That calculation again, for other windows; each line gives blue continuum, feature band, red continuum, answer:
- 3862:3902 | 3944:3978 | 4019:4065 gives 5.84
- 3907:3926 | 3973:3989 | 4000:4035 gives 2.33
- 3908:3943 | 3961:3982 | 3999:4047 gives 6.31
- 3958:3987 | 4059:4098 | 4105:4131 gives -4.21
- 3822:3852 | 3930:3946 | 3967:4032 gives 1.04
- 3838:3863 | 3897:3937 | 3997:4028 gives 2.75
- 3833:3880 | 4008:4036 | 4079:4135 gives -5.00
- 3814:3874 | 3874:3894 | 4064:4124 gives 1.78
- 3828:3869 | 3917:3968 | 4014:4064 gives 4.26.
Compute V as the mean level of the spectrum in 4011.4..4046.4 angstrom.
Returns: 57.6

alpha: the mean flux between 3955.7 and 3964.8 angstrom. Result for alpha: 45.6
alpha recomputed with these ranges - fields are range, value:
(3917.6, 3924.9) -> 52.7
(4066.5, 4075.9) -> 57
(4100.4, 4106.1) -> 40.7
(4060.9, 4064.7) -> 53.4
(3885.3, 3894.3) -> 37.8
